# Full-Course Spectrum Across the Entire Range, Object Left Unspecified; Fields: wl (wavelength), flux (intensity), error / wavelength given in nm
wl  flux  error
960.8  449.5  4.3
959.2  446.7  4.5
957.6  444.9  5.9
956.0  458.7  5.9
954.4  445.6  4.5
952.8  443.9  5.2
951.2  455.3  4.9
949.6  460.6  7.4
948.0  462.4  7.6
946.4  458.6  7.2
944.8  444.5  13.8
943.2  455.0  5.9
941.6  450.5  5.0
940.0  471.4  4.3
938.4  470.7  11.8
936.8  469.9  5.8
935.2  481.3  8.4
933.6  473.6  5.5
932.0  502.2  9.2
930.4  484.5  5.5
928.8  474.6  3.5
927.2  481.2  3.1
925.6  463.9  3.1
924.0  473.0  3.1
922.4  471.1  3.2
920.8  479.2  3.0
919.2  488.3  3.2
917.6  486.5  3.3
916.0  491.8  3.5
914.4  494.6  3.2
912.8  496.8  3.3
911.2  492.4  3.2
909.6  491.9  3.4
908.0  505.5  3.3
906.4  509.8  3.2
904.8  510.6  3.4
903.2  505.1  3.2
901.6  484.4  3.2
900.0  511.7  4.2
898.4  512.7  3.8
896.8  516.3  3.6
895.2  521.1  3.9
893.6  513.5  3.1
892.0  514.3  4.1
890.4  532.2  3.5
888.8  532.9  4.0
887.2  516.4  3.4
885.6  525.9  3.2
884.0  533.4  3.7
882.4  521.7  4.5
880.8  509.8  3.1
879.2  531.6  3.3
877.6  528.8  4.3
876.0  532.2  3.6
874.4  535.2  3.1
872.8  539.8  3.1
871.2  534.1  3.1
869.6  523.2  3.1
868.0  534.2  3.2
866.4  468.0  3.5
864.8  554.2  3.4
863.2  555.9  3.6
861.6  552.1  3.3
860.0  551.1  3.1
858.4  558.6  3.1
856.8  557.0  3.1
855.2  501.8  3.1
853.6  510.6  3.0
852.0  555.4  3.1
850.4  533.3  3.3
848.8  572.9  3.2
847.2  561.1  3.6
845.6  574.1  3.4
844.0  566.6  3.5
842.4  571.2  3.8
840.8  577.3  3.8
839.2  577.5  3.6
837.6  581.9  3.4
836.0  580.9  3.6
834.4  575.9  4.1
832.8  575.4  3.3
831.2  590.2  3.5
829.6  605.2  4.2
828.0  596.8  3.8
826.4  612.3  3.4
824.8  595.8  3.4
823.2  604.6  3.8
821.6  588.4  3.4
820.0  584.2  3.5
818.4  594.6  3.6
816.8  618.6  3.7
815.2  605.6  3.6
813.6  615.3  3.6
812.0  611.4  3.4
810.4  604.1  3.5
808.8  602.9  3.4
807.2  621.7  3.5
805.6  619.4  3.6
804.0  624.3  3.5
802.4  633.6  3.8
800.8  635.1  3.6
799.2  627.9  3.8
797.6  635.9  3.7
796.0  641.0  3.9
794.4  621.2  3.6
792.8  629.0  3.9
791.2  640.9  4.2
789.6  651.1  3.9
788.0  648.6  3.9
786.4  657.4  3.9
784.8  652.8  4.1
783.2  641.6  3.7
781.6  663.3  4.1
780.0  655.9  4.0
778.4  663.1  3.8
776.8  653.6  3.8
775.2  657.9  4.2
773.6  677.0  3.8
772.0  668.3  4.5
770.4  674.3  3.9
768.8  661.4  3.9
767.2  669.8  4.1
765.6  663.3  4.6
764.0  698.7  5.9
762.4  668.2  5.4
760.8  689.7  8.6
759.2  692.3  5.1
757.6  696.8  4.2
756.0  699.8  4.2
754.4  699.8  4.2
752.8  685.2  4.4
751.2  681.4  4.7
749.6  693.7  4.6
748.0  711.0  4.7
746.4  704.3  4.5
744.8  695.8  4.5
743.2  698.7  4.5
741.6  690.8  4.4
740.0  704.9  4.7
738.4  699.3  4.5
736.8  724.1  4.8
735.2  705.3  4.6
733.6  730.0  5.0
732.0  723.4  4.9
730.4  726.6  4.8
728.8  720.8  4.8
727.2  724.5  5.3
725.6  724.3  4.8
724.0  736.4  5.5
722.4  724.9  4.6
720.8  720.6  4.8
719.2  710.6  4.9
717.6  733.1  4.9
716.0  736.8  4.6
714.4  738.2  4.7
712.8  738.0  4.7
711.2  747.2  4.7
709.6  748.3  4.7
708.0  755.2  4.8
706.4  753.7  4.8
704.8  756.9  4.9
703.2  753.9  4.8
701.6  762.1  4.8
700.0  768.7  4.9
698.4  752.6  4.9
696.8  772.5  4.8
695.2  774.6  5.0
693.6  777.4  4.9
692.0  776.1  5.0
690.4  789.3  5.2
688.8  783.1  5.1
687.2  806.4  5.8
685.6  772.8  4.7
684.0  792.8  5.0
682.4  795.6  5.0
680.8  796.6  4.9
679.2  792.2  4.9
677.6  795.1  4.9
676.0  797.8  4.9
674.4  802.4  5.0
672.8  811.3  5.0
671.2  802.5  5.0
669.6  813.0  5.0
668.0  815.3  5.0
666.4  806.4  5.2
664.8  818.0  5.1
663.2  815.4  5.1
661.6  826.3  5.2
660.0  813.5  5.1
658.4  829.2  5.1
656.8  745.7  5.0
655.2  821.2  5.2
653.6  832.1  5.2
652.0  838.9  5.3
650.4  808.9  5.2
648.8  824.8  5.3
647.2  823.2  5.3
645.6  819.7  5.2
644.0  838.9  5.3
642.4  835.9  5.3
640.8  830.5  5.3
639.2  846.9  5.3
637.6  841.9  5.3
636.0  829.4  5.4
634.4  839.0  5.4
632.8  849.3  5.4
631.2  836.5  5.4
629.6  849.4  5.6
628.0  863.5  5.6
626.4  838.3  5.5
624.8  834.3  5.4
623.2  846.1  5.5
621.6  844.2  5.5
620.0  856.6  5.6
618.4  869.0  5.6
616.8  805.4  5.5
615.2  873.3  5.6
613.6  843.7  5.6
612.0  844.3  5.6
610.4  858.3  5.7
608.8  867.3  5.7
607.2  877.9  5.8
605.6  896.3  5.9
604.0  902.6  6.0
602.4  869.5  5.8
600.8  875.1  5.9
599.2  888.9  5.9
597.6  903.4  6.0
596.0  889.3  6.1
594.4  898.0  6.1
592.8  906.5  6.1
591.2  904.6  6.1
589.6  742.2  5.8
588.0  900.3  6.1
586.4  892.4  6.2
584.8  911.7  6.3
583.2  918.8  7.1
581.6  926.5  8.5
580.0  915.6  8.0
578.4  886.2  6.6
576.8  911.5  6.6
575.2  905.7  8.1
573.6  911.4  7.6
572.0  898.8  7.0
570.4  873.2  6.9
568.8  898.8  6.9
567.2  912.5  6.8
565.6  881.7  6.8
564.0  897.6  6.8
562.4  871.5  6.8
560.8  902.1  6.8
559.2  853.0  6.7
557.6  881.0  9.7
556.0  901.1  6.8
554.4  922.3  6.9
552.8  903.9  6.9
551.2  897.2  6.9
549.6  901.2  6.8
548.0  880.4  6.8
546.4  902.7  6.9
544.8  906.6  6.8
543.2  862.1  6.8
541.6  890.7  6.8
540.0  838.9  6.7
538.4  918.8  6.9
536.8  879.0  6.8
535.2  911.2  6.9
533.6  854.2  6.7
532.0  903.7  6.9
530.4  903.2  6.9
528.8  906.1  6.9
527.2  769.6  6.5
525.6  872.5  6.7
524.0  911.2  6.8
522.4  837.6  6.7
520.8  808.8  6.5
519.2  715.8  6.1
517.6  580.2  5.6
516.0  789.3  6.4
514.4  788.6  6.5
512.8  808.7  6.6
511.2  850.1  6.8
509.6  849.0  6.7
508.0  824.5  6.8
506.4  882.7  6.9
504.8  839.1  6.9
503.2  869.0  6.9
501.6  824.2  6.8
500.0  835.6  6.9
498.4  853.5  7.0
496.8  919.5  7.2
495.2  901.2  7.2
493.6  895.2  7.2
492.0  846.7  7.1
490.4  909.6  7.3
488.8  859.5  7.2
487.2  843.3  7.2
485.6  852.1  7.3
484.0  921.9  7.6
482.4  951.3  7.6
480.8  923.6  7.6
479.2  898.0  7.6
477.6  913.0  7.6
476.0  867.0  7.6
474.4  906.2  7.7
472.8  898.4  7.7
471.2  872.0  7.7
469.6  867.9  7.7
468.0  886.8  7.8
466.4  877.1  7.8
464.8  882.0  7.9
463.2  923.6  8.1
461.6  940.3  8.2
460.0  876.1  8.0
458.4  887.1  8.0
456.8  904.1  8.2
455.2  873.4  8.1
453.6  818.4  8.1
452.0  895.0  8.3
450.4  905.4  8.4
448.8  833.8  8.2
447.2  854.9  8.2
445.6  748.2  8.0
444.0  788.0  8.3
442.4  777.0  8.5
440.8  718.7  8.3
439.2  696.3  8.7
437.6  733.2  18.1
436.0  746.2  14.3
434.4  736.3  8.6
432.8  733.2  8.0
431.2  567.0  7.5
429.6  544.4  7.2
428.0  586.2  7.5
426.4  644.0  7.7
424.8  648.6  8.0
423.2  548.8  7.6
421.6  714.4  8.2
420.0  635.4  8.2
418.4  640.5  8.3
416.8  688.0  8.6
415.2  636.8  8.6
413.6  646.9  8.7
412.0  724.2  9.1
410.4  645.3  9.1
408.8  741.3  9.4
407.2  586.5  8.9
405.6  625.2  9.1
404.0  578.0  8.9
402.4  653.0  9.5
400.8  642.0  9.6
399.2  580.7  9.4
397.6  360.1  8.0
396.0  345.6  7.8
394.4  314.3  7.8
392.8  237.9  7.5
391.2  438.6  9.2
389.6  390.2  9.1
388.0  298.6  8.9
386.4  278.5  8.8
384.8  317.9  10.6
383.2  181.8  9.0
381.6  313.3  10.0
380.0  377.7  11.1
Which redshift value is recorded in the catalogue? 0.000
